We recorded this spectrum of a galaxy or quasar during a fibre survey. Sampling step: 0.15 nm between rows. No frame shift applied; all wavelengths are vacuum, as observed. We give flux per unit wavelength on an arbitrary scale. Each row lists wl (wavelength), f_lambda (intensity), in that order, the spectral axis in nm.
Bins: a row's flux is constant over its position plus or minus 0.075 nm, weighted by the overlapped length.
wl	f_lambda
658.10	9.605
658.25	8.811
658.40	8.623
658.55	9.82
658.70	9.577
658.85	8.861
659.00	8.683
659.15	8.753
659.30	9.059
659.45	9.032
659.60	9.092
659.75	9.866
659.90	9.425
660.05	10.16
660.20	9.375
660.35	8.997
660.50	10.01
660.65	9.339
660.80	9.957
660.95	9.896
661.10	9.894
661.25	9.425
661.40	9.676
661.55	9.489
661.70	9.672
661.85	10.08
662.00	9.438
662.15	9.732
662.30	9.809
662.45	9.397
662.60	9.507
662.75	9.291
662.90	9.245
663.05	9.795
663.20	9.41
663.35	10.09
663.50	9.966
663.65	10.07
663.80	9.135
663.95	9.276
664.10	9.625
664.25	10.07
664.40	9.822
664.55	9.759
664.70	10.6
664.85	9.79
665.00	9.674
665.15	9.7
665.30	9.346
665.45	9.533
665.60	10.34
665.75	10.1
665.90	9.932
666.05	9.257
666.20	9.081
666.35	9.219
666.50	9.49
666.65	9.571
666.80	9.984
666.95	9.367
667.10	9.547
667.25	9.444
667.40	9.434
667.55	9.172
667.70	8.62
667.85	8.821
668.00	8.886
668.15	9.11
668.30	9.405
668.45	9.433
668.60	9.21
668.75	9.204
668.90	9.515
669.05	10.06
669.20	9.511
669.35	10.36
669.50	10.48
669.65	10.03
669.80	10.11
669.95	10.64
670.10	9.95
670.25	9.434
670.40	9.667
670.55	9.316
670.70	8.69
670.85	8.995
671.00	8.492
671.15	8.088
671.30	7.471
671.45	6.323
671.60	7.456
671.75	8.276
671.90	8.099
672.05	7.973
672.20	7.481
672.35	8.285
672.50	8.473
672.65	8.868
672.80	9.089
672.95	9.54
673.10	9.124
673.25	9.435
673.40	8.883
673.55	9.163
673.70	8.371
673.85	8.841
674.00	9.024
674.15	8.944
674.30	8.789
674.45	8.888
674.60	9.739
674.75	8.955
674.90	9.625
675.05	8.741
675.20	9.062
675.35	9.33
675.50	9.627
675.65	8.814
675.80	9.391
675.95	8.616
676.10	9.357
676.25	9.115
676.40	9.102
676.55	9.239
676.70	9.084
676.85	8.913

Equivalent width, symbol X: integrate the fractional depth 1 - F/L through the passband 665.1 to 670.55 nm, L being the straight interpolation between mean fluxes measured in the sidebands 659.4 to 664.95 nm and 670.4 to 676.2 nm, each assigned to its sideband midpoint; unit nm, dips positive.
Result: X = -0.231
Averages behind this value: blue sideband 9.66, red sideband 8.74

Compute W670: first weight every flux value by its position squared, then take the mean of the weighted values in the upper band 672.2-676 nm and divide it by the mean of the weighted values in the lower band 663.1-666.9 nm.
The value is 1.0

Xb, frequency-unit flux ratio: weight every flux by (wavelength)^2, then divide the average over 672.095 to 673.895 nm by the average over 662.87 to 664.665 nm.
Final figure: 0.9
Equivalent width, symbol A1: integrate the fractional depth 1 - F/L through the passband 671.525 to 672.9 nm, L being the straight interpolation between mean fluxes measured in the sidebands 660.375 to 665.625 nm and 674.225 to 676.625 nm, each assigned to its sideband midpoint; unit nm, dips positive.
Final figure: 0.15 nm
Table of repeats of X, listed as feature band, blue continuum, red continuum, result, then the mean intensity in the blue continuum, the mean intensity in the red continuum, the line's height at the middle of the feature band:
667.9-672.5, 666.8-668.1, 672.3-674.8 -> 0.059 nm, 9.21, 8.97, 9.1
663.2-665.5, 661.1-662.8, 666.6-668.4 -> -0.070 nm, 9.61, 9.28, 9.47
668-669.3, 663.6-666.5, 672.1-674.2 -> -0.016 nm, 9.69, 8.81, 9.3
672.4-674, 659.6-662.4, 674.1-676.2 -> 0.041 nm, 9.66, 9.14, 9.21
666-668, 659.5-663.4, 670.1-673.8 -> -0.051 nm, 9.61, 8.57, 9.06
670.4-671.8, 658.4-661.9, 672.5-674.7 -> 0.139 nm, 9.46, 9.03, 9.11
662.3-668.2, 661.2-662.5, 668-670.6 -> 0.072 nm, 9.64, 9.71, 9.67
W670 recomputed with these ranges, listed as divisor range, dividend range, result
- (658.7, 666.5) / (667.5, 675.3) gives 0.96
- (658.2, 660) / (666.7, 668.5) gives 1.04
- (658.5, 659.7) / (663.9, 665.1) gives 1.10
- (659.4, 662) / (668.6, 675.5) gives 0.97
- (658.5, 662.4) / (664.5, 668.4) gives 1.02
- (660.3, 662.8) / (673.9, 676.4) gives 0.99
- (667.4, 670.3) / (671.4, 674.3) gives 0.90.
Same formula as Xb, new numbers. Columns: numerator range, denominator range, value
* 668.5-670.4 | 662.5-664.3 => 1.04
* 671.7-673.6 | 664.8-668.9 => 0.94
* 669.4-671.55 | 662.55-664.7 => 0.96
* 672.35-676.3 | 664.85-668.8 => 0.98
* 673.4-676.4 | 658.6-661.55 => 1.01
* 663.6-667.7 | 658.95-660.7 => 1.05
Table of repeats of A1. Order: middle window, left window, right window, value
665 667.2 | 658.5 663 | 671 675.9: -0.11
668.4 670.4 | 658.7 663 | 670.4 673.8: -0.26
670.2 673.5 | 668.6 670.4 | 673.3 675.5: 0.34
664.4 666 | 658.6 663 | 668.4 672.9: -0.11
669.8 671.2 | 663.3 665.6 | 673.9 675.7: 0.01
